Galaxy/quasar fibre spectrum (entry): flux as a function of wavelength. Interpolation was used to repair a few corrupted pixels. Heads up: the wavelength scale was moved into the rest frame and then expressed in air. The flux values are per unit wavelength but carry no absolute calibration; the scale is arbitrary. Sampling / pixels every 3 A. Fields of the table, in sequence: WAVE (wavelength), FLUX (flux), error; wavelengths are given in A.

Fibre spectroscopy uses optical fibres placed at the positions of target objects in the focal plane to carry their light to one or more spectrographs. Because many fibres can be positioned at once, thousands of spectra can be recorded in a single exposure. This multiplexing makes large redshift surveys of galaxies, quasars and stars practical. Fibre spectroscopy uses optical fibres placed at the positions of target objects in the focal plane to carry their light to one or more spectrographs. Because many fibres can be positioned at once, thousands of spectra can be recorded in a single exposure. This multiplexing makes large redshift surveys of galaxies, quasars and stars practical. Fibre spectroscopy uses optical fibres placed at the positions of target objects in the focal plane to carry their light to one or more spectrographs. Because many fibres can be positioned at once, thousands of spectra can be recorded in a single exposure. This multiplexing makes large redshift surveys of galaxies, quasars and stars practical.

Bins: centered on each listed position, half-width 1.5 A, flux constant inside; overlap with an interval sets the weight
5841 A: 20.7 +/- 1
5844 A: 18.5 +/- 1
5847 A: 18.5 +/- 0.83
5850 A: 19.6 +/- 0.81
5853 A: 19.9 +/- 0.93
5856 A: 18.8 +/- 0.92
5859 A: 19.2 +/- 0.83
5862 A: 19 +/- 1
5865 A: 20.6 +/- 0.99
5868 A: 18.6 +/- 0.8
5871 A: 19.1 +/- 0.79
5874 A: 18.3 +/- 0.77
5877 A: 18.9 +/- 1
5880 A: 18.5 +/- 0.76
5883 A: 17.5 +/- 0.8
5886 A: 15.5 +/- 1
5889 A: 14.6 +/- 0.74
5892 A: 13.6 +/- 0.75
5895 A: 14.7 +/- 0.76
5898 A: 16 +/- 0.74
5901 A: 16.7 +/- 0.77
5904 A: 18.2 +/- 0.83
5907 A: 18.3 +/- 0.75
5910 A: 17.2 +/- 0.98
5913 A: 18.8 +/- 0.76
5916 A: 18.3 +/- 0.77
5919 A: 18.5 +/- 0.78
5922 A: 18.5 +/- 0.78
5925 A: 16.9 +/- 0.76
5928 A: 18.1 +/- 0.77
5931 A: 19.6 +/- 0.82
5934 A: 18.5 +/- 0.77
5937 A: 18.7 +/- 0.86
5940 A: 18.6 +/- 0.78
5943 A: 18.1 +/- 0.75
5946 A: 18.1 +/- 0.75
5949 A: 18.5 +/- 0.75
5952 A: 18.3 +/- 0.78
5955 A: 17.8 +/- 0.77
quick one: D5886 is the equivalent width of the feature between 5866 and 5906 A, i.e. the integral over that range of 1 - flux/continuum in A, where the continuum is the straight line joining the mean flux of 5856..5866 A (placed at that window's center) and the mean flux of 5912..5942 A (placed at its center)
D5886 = 4.33 A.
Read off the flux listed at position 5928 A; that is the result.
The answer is 18.1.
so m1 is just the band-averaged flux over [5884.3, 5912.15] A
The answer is 16.2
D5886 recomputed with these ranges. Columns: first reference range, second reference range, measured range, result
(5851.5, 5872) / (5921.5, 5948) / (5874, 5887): 0.9 A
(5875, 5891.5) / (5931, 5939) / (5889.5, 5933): 1.4 A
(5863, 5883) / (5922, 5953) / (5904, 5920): 0.3 A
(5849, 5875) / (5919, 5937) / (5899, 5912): 0.8 A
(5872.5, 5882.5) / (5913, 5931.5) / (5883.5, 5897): 2.6 A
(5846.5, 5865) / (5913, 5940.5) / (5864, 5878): 0.1 A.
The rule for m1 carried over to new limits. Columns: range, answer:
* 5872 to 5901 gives 16.5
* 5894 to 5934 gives 17.7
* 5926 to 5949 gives 18.5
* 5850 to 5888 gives 18.6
